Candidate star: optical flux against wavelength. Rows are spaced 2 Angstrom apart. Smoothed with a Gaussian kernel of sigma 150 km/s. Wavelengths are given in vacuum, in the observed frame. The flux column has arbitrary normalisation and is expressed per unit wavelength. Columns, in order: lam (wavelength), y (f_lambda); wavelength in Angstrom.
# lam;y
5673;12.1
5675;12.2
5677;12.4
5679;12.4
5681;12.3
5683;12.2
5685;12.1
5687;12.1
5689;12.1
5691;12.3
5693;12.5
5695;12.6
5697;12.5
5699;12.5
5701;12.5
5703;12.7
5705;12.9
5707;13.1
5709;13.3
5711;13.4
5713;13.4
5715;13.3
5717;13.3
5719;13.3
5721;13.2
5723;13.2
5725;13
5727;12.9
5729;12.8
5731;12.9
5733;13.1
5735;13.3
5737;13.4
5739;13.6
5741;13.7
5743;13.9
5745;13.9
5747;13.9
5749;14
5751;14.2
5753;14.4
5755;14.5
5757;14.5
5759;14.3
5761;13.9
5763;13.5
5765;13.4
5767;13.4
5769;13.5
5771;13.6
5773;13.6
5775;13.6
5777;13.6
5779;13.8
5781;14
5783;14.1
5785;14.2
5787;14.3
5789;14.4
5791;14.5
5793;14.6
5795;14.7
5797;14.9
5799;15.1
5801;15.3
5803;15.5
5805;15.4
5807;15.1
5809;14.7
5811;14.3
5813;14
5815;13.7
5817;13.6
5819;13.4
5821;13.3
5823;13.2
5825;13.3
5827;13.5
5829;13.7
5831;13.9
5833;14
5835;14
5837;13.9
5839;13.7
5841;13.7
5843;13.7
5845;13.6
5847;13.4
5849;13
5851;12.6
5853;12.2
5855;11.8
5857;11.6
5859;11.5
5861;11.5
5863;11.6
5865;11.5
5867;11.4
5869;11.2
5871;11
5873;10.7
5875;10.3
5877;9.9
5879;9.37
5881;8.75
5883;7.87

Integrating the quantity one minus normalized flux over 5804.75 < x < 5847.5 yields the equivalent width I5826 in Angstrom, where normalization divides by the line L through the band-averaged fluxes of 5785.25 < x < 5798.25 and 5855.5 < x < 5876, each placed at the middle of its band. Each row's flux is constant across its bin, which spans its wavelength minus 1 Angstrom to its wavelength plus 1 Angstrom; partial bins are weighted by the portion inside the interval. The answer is -2.8 Angstrom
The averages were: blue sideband 14.6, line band 13.8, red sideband 11.2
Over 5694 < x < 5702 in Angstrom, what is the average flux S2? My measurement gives 12.5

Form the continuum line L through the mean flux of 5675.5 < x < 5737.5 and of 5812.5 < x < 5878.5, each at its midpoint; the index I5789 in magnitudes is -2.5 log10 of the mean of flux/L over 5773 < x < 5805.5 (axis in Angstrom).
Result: -0.142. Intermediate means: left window 12.8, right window 12.6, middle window 14.5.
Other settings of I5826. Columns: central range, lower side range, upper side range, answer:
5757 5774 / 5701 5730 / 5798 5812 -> 0.59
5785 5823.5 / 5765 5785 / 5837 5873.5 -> -3.65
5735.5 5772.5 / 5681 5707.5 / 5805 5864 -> -2.97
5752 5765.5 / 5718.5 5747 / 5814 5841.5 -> -0.69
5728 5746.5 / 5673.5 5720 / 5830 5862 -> -0.95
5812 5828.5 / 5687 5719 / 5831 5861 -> -0.66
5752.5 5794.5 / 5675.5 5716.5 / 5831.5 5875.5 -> -4.94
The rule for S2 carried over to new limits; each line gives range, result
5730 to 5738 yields 13.2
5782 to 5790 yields 14.2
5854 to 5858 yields 11.7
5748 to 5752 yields 14.1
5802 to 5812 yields 15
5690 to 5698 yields 12.5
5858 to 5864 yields 11.5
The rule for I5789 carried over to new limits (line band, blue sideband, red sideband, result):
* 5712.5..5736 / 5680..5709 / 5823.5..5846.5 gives -0.03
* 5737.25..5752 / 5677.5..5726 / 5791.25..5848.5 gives -0.05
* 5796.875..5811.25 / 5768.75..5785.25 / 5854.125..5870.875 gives -0.16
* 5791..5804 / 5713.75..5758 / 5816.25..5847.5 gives -0.10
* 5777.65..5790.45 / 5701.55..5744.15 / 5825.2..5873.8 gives -0.10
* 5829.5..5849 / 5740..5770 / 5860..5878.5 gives -0.17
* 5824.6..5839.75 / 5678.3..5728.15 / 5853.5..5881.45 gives -0.21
